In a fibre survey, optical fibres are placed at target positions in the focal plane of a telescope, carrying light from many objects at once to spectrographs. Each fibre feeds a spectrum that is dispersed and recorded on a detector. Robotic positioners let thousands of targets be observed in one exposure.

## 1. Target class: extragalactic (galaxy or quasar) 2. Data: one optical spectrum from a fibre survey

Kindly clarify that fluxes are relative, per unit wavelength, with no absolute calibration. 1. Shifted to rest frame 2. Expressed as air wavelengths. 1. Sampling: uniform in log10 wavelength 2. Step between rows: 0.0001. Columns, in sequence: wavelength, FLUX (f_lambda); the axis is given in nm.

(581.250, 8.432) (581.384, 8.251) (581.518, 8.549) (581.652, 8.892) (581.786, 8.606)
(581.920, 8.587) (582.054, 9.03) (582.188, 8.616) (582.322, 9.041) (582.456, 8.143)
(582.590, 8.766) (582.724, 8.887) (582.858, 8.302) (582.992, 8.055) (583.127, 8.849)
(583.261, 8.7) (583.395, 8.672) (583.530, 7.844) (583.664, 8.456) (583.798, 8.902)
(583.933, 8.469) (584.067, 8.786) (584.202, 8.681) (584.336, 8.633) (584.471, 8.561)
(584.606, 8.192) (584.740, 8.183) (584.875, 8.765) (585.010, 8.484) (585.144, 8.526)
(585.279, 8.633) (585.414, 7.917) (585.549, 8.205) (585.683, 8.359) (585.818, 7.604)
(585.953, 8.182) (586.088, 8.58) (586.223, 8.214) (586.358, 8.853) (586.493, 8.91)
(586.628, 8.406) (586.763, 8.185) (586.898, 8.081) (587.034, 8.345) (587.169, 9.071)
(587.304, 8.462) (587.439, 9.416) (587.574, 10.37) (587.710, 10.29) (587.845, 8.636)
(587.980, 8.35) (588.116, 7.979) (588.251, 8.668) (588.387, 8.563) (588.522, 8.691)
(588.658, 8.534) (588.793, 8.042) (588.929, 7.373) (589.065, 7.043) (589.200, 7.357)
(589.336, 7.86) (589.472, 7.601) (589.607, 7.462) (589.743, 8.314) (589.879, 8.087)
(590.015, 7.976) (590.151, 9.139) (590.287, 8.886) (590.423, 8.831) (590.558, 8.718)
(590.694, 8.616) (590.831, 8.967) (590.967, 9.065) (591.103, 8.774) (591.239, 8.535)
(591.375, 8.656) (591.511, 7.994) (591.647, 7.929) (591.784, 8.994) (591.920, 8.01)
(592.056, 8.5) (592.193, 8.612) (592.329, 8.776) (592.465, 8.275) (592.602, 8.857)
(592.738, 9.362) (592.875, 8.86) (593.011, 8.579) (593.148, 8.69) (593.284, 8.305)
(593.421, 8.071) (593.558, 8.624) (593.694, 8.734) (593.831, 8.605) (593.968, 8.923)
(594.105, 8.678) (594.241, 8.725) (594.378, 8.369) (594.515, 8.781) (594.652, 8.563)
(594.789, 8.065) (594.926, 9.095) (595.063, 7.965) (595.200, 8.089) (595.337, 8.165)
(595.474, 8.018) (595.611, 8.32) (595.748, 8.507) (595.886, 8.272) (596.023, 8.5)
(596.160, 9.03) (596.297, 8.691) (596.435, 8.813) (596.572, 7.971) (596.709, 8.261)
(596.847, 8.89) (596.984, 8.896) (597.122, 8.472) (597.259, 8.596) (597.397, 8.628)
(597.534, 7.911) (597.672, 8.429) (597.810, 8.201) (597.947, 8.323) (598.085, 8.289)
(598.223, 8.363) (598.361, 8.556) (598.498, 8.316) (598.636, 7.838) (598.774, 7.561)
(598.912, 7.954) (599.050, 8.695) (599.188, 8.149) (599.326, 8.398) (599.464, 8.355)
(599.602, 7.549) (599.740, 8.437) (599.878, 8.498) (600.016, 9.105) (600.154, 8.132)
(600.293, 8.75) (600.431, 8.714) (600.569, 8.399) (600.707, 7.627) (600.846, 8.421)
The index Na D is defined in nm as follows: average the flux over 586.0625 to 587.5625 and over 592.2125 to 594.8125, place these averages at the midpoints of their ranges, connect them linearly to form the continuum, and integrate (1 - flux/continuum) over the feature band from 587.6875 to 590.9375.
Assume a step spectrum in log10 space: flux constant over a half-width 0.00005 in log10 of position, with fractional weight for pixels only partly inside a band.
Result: 0.13 nm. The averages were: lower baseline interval 8.66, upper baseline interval 8.63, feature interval 8.31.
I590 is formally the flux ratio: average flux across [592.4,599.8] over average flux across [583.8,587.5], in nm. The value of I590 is 1.00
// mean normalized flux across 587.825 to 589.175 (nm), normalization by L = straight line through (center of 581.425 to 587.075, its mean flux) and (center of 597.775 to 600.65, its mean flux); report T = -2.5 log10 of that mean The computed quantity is 0.04 mag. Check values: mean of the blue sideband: 8.49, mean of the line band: 8.15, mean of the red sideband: 8.31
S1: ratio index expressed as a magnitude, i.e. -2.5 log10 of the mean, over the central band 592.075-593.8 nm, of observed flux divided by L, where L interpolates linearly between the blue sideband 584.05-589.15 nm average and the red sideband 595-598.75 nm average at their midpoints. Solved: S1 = -0.03 mag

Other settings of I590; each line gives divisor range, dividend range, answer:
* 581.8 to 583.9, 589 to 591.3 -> 0.97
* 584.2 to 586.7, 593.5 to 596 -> 1.01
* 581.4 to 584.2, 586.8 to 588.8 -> 1.02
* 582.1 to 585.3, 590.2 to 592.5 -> 1.01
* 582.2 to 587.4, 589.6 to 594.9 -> 1.01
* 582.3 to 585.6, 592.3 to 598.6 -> 1.00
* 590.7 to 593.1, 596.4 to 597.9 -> 0.98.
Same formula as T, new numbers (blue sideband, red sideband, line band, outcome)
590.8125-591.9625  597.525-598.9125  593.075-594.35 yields -0.02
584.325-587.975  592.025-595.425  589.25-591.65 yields 0.02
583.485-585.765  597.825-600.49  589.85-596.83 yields -0.02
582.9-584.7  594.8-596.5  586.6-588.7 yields -0.03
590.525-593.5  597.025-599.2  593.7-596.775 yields -0.01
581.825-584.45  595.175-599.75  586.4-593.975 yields -0.01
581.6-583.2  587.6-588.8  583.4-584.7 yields 0.02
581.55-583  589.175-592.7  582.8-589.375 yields 0.01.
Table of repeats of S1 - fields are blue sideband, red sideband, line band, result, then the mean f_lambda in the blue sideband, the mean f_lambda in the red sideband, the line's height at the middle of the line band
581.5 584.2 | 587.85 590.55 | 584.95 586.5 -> 0.01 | 8.61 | 8.17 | 8.41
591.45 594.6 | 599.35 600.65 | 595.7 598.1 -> 0.00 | 8.58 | 8.43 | 8.5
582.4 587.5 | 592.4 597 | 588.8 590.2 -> 0.09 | 8.48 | 8.54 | 8.51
